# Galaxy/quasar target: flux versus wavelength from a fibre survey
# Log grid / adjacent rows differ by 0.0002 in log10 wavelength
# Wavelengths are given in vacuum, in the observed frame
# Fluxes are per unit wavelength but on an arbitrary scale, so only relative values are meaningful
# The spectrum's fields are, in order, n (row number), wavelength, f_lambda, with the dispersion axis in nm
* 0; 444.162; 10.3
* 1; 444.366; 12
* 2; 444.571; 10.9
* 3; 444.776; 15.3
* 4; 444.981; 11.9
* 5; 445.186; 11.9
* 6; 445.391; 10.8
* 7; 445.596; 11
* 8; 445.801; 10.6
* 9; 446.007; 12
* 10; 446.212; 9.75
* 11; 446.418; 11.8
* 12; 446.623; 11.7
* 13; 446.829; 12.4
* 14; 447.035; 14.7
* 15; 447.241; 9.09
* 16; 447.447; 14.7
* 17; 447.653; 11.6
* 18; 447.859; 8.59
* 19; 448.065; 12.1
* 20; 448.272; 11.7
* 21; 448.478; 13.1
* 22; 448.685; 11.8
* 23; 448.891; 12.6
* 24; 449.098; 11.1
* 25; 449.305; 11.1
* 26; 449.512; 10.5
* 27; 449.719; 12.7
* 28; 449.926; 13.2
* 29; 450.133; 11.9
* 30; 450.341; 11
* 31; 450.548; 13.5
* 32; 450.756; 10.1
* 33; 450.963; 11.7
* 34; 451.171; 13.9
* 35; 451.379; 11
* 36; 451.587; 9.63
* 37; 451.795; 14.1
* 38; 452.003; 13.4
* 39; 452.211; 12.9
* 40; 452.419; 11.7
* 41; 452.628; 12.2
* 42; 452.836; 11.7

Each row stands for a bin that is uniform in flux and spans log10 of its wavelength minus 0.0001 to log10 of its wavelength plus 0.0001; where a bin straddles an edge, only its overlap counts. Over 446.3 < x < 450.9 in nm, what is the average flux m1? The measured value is 11.9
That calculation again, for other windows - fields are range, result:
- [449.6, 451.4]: 12.1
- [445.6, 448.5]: 11.6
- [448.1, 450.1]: 12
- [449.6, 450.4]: 12.2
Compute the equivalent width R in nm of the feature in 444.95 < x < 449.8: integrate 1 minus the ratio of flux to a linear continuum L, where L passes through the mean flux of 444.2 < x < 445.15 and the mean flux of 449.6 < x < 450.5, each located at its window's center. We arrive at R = 0.263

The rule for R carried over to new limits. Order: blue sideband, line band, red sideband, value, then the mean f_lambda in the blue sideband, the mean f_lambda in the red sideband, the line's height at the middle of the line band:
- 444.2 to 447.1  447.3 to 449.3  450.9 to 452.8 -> 0.03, 11.8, 12.3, 12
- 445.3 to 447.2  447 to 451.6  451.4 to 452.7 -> 0.05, 11.6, 12.2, 11.9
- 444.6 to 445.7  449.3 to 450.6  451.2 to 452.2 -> 0.02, 12.1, 12.3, 12.2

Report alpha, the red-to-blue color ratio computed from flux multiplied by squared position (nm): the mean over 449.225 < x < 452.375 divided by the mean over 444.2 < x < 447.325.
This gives 1.05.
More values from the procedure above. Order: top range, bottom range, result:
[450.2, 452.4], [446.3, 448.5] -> 1.04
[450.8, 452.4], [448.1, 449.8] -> 1.05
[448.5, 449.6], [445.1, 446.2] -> 1.05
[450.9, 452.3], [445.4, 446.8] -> 1.13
